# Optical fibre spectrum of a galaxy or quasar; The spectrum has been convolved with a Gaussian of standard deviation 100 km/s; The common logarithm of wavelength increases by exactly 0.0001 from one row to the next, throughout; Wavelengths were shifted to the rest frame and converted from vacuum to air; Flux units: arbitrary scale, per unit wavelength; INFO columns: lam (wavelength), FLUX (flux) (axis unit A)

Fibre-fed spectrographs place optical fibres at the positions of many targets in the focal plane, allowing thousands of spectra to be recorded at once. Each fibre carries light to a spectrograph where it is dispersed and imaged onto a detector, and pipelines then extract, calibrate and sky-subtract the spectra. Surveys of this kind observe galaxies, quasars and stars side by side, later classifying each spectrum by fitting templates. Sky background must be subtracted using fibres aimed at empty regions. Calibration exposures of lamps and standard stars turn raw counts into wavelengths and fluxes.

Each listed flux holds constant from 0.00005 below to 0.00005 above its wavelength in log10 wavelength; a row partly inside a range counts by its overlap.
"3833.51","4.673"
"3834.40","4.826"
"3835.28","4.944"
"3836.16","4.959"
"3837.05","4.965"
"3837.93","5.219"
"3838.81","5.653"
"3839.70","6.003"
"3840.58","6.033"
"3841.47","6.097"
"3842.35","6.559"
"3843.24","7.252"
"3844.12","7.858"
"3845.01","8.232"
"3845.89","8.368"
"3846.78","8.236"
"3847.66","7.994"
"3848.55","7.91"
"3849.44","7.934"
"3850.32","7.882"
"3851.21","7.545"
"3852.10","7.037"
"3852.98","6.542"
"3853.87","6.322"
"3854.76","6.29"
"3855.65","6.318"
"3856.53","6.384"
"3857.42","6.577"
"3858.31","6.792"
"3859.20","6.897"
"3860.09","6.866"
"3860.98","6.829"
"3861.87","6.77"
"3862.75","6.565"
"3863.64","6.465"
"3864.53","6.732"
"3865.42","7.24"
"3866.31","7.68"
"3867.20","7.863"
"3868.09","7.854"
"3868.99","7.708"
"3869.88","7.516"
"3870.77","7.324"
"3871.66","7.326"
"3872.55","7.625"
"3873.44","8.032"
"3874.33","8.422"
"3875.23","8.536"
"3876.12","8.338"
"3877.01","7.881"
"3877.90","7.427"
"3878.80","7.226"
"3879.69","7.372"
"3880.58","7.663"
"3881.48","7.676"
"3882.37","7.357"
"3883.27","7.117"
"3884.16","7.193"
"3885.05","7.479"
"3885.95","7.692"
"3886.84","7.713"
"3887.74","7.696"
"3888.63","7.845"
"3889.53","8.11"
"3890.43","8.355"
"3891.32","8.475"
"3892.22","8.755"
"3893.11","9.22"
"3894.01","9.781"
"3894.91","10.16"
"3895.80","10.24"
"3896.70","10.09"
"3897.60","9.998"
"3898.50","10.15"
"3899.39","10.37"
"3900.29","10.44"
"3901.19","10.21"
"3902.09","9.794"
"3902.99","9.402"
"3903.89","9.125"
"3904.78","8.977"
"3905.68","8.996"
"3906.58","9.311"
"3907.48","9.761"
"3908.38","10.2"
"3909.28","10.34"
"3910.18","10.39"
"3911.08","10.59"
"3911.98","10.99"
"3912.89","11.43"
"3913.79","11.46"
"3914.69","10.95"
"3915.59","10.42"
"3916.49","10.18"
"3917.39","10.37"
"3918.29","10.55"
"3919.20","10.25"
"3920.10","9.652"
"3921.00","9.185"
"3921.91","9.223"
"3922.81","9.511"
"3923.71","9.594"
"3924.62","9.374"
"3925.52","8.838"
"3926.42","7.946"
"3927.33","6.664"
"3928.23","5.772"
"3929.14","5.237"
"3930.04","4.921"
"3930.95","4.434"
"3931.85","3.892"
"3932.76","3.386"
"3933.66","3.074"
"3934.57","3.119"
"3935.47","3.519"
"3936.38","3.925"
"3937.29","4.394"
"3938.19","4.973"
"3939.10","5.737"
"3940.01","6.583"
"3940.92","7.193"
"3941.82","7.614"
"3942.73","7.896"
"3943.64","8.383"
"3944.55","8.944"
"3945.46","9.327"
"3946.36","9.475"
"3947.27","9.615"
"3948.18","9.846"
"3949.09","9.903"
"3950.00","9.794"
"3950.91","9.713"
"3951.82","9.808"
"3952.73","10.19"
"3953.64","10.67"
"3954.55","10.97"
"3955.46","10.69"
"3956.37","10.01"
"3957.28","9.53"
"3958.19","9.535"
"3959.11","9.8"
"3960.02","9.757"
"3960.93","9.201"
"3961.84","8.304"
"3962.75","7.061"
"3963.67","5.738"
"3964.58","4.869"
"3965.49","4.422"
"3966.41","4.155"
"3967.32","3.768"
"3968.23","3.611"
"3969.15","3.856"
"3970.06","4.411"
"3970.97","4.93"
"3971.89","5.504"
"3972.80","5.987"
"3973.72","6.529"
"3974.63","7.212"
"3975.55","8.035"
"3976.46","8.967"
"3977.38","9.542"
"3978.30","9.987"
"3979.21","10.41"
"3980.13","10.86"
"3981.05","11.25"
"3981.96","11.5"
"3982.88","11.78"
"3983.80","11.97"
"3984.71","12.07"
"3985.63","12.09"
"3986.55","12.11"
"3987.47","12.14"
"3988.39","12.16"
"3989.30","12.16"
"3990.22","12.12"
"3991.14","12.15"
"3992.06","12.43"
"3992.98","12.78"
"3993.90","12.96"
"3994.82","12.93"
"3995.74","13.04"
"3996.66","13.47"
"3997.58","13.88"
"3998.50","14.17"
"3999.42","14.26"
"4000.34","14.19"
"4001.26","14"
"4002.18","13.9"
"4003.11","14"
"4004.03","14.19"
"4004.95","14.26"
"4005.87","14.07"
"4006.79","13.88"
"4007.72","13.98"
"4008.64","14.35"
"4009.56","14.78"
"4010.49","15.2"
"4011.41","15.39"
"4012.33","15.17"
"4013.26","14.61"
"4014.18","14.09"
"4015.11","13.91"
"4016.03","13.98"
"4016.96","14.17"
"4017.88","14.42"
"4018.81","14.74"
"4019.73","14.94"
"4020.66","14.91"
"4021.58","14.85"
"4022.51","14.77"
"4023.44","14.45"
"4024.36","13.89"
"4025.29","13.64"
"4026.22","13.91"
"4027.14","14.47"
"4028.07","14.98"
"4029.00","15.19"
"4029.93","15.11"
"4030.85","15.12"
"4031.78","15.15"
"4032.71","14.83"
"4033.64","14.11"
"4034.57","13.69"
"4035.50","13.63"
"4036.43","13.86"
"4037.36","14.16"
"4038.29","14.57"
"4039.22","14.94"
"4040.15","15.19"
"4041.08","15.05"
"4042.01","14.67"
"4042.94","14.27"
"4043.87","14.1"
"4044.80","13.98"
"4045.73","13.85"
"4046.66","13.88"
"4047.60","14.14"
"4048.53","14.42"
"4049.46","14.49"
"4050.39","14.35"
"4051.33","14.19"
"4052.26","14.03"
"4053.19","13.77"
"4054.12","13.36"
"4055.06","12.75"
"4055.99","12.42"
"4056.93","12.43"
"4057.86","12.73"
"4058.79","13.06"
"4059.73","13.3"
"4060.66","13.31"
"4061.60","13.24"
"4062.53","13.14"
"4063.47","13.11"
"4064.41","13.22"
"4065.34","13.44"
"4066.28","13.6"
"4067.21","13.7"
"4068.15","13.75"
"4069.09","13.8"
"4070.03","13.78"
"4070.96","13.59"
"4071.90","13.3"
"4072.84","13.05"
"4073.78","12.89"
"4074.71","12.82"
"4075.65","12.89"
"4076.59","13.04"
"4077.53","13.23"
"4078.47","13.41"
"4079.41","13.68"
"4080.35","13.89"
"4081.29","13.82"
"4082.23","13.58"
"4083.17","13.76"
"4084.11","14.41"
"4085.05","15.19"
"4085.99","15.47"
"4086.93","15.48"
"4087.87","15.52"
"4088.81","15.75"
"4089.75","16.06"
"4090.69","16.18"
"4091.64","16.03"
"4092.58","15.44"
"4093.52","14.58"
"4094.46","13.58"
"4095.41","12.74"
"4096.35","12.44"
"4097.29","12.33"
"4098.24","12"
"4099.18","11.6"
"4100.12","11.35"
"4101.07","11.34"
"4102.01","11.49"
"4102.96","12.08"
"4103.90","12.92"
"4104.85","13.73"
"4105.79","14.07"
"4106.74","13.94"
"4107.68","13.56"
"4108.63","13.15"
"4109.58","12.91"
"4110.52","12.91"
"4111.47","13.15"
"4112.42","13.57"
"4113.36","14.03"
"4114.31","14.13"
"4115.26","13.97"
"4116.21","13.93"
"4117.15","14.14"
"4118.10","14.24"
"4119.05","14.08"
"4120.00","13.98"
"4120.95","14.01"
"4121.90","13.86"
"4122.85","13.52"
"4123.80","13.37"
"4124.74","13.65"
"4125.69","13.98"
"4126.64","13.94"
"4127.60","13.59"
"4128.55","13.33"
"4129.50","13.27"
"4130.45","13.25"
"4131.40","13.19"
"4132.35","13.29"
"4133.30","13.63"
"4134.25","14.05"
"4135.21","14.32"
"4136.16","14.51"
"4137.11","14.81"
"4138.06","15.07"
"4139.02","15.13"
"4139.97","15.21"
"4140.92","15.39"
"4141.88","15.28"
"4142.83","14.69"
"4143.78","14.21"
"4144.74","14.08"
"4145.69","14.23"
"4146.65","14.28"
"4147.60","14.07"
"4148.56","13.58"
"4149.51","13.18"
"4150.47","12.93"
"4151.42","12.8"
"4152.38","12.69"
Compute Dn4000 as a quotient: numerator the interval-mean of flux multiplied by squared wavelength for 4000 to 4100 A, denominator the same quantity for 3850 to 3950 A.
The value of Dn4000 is 1.9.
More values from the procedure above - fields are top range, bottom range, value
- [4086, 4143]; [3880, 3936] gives 1.80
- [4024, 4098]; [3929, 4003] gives 1.64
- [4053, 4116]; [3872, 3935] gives 1.73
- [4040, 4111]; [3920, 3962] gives 1.86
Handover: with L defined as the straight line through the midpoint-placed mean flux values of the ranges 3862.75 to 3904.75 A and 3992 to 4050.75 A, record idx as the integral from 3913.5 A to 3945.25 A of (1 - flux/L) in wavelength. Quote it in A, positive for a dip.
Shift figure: 8.9 A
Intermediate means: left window 8.31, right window 14.3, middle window 7.34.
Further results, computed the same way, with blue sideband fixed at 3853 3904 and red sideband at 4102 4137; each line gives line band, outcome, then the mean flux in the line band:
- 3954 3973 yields 5.62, 6.99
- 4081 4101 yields -1.78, 14.1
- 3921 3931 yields 1.61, 7.6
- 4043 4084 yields -4.02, 13.5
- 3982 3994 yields -1.86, 12.2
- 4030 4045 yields -3.57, 14.5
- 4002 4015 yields -4.00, 14.4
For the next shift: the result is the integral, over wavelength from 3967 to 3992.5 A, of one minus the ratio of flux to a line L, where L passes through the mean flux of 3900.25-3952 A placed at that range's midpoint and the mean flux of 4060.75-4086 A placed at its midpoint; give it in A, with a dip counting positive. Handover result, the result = 2.5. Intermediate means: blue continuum 8.33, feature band 9.3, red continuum 13.5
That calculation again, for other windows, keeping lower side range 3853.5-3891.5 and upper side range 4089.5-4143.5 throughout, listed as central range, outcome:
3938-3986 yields 6.5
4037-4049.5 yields -2.7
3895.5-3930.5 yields -4.6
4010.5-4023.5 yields -4.1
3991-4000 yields -2.3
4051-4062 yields -0.9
